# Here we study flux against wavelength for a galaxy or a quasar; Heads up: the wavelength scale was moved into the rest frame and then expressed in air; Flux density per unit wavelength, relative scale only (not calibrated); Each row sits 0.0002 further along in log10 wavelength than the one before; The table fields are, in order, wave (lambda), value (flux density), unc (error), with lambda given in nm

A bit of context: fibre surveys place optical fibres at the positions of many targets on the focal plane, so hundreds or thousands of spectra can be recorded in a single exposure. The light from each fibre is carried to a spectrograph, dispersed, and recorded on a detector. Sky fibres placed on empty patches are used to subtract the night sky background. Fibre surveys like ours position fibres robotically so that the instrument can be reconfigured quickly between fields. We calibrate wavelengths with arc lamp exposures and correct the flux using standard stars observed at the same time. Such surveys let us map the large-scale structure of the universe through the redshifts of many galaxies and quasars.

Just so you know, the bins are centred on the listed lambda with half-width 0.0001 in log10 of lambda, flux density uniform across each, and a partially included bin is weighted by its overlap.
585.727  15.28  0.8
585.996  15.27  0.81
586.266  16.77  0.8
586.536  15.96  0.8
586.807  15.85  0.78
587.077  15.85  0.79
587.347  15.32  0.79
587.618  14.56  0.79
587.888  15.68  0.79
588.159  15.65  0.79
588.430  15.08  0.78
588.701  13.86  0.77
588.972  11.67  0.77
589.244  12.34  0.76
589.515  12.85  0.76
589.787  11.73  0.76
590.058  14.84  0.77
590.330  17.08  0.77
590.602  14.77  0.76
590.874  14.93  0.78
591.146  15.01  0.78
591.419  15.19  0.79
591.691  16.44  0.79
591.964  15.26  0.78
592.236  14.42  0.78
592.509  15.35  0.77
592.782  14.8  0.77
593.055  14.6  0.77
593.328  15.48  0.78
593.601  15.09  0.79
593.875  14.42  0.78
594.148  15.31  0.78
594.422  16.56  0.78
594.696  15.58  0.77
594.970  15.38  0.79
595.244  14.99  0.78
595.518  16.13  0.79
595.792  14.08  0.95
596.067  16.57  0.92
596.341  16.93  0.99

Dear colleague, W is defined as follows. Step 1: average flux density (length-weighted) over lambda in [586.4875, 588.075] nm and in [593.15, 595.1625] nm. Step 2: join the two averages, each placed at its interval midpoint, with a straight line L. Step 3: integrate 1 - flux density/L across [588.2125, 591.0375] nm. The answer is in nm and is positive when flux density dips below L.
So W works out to 0.27 nm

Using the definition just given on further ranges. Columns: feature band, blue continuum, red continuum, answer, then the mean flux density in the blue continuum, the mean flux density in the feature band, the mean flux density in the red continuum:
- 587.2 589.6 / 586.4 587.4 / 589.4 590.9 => 0.16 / 15.8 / 14.1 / 14.3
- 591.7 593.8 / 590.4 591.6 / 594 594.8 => 0.06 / 15.1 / 15.1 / 15.8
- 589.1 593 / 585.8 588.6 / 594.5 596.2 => 0.22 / 15.6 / 14.6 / 15.5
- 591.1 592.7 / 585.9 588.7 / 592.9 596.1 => 0.01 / 15.5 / 15.3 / 15.3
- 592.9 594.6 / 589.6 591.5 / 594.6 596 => -0.02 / 14.7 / 15.2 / 15.3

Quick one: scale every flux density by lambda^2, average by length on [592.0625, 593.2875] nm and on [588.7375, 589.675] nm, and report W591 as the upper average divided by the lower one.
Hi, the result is 1.2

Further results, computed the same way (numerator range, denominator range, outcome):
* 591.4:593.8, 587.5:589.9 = 1.12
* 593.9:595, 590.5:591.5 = 1.06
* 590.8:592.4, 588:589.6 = 1.13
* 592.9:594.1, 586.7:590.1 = 1.07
